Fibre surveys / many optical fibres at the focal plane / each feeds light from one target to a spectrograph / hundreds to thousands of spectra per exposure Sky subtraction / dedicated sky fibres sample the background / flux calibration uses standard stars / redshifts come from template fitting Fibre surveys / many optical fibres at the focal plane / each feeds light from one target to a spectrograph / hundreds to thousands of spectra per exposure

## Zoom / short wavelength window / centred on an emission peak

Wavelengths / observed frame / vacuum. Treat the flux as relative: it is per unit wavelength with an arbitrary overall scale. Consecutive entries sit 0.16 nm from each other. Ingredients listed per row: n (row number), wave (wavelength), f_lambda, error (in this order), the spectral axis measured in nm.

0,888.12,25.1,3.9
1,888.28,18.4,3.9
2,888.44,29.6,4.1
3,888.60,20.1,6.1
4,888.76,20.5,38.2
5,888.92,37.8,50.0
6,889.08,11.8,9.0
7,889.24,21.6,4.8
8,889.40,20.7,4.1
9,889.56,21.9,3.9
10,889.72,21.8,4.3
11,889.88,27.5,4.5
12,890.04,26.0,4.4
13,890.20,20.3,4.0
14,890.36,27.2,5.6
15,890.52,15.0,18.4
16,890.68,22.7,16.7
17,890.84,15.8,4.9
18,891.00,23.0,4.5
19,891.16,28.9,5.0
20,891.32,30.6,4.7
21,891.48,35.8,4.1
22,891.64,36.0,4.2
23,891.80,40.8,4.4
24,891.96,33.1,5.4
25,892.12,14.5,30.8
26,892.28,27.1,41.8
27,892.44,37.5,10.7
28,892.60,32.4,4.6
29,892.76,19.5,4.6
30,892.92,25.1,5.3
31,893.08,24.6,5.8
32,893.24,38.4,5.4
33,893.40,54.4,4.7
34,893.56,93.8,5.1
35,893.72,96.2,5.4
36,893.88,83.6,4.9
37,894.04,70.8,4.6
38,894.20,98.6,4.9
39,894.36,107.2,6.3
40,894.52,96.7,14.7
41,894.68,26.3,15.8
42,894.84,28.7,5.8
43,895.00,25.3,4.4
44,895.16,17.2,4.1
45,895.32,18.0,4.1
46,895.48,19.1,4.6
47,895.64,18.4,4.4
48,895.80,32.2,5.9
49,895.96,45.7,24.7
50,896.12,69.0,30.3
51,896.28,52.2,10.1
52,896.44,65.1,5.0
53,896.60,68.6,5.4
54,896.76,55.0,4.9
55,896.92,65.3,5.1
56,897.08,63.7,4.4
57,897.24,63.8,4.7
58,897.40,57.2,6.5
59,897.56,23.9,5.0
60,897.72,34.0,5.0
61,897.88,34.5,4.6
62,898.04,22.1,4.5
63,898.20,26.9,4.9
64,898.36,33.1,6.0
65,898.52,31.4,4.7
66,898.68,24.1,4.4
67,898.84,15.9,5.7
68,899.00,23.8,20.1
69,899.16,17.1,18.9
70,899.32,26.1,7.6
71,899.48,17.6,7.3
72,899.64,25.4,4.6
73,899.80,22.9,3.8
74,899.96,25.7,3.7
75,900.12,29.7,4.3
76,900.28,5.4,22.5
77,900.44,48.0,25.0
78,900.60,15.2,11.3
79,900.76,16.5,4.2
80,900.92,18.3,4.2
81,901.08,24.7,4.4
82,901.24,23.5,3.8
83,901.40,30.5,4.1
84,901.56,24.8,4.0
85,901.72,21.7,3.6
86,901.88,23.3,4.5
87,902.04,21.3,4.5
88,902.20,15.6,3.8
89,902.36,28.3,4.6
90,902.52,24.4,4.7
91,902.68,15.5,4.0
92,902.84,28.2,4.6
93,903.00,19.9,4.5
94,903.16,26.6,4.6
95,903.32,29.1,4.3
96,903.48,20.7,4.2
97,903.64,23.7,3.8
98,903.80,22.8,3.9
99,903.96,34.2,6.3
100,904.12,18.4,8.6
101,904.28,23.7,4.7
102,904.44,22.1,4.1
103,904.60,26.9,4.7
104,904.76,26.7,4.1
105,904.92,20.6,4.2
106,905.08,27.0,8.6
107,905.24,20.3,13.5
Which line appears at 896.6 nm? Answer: [N II] 6583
